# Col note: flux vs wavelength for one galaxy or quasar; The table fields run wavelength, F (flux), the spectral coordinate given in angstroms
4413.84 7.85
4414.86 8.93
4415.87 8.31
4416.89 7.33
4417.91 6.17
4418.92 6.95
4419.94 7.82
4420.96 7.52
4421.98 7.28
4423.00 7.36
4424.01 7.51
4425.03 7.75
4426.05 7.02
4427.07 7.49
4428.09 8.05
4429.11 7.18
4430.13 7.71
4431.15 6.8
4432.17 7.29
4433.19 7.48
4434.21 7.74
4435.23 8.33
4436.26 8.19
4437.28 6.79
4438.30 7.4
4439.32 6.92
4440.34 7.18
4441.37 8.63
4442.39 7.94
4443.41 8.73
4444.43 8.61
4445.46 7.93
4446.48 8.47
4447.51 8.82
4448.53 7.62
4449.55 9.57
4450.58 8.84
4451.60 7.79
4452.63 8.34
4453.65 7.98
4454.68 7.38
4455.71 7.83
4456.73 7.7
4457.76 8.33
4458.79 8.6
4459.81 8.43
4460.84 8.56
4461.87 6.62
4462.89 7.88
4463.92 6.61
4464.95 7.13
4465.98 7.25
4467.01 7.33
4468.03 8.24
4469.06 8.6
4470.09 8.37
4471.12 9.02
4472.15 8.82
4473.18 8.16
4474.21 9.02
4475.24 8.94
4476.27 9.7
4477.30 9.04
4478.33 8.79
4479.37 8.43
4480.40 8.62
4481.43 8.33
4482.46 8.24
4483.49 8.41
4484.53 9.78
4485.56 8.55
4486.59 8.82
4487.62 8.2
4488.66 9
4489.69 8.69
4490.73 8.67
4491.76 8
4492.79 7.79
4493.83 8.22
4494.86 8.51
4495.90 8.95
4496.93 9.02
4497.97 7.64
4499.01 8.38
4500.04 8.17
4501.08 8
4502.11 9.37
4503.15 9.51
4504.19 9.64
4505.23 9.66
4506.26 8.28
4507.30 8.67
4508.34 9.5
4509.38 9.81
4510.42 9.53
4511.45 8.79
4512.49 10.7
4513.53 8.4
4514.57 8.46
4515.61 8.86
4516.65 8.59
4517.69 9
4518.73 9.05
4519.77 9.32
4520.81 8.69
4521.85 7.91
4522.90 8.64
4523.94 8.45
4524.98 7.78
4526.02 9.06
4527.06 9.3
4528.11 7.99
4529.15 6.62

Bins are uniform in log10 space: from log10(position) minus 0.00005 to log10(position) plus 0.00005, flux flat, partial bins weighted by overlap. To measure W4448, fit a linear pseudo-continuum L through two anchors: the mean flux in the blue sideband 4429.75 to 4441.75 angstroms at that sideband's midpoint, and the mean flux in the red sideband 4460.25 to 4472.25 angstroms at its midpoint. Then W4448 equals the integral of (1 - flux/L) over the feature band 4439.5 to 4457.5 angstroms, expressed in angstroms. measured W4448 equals -1.23 angstroms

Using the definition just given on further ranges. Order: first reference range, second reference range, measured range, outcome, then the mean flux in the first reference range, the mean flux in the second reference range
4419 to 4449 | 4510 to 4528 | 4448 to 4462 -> -0.3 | 7.7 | 8.83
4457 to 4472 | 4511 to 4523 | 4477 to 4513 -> -1.3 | 7.94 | 8.87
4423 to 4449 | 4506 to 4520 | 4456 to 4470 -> 0.7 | 7.74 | 9.08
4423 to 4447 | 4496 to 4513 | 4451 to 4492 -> 0.5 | 7.7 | 9.04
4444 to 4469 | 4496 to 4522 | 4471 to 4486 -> -0.7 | 8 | 8.93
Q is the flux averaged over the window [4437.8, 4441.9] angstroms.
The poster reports 7.53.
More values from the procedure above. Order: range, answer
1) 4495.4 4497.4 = 9.01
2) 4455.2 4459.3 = 8.12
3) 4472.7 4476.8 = 8.97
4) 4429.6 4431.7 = 7.26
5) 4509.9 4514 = 9.38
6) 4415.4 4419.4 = 7.18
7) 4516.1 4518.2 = 8.79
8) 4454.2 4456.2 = 7.59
